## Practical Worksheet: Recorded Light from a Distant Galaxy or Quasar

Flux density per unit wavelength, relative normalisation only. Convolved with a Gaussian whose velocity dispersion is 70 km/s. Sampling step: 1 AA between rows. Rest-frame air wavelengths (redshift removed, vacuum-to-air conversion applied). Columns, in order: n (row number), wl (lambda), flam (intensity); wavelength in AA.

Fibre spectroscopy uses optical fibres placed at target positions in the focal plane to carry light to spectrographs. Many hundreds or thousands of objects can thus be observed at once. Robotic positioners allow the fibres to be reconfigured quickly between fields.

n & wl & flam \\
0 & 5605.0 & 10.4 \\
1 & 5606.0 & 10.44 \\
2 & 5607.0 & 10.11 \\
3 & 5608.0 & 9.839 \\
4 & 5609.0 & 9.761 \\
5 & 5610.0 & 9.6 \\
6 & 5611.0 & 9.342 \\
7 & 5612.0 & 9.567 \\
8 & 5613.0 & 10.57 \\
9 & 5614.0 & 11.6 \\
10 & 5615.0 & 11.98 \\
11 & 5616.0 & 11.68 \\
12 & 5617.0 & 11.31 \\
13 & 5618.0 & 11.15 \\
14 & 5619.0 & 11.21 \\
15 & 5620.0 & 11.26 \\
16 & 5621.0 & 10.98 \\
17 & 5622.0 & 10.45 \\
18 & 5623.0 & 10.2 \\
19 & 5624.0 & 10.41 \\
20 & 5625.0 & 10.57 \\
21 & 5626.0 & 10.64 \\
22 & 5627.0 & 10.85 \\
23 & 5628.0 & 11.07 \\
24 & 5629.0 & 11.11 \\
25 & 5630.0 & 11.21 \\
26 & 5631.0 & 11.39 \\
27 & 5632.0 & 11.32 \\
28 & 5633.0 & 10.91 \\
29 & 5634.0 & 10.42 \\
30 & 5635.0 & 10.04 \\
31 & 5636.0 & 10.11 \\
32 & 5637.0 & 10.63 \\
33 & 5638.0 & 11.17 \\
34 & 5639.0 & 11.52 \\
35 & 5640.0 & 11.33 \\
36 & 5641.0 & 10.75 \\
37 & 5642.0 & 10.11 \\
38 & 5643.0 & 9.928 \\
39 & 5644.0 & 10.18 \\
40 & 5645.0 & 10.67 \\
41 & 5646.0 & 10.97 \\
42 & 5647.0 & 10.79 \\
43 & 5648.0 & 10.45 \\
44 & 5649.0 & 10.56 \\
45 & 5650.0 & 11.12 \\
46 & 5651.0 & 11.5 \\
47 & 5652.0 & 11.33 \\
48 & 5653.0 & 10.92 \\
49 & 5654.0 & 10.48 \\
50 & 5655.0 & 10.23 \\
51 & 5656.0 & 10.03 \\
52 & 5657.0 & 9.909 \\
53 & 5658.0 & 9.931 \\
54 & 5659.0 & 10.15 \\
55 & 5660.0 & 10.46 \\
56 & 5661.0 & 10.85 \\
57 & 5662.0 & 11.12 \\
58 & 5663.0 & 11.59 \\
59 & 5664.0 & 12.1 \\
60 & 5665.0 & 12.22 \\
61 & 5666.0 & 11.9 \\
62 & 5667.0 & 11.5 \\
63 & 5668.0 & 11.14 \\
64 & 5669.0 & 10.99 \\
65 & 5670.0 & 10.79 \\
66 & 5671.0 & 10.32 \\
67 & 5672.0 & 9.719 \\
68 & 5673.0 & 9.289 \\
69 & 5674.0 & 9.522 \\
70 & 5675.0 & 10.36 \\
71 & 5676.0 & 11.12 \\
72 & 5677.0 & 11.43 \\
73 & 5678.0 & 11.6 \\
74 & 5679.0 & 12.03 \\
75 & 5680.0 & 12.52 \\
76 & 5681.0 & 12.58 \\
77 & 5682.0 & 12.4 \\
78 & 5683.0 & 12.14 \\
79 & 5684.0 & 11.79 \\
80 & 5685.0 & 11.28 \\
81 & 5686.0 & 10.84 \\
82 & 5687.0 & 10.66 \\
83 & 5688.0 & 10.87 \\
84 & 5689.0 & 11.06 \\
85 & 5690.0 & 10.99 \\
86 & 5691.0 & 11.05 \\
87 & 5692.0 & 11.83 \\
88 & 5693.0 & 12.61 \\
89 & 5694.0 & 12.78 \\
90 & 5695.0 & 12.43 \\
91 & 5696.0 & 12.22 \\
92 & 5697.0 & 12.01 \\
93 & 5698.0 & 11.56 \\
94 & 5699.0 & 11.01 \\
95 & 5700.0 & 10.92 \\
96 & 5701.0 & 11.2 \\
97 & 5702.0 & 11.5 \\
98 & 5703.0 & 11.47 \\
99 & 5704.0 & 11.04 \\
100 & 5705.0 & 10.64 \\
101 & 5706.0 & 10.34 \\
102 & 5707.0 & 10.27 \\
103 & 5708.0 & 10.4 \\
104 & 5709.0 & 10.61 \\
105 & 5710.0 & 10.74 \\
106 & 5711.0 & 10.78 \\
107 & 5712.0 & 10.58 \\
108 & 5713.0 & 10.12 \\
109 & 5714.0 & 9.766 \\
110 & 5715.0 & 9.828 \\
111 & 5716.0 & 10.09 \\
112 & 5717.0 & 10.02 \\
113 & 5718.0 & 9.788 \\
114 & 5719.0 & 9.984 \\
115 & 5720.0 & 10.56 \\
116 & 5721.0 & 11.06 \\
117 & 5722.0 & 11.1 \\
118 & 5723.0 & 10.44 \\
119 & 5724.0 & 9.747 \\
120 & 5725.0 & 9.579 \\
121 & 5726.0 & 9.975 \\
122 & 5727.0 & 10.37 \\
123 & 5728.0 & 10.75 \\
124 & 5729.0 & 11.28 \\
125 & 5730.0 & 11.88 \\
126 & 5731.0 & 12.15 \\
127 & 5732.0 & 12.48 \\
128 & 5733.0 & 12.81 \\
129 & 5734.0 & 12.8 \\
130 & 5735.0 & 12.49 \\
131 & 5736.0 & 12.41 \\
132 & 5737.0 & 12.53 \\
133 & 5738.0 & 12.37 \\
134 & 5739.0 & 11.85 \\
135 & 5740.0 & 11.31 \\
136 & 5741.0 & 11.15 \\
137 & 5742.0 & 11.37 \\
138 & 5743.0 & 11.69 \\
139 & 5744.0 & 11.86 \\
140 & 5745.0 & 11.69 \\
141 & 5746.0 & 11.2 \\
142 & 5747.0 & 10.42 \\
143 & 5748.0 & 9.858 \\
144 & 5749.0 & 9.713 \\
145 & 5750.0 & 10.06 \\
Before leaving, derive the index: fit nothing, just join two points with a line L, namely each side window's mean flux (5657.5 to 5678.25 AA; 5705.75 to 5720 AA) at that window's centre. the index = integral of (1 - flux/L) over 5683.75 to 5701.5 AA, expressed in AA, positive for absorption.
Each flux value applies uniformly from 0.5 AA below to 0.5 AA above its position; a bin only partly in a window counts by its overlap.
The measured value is -1.7 AA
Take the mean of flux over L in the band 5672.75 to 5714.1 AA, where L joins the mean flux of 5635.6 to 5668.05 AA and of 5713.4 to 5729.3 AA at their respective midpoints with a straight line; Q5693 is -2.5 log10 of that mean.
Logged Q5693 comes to -0.07 mag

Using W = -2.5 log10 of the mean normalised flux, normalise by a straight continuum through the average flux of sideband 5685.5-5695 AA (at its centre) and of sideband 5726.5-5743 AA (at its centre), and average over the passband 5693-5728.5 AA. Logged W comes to 0.09 mag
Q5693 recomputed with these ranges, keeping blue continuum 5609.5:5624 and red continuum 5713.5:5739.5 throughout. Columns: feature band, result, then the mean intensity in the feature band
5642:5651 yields 0.02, 10.6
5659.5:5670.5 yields -0.04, 11.3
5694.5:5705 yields -0.05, 11.5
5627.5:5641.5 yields -0.01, 10.9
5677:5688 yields -0.07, 11.7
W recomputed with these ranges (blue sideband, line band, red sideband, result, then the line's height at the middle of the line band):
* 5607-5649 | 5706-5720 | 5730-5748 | 0.134 mag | 11.6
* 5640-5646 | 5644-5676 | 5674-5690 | 0.015 mag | 10.9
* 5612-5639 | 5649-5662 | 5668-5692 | 0.043 mag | 11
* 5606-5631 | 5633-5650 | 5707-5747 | 0.015 mag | 10.8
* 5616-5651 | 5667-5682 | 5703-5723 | -0.041 mag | 10.6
